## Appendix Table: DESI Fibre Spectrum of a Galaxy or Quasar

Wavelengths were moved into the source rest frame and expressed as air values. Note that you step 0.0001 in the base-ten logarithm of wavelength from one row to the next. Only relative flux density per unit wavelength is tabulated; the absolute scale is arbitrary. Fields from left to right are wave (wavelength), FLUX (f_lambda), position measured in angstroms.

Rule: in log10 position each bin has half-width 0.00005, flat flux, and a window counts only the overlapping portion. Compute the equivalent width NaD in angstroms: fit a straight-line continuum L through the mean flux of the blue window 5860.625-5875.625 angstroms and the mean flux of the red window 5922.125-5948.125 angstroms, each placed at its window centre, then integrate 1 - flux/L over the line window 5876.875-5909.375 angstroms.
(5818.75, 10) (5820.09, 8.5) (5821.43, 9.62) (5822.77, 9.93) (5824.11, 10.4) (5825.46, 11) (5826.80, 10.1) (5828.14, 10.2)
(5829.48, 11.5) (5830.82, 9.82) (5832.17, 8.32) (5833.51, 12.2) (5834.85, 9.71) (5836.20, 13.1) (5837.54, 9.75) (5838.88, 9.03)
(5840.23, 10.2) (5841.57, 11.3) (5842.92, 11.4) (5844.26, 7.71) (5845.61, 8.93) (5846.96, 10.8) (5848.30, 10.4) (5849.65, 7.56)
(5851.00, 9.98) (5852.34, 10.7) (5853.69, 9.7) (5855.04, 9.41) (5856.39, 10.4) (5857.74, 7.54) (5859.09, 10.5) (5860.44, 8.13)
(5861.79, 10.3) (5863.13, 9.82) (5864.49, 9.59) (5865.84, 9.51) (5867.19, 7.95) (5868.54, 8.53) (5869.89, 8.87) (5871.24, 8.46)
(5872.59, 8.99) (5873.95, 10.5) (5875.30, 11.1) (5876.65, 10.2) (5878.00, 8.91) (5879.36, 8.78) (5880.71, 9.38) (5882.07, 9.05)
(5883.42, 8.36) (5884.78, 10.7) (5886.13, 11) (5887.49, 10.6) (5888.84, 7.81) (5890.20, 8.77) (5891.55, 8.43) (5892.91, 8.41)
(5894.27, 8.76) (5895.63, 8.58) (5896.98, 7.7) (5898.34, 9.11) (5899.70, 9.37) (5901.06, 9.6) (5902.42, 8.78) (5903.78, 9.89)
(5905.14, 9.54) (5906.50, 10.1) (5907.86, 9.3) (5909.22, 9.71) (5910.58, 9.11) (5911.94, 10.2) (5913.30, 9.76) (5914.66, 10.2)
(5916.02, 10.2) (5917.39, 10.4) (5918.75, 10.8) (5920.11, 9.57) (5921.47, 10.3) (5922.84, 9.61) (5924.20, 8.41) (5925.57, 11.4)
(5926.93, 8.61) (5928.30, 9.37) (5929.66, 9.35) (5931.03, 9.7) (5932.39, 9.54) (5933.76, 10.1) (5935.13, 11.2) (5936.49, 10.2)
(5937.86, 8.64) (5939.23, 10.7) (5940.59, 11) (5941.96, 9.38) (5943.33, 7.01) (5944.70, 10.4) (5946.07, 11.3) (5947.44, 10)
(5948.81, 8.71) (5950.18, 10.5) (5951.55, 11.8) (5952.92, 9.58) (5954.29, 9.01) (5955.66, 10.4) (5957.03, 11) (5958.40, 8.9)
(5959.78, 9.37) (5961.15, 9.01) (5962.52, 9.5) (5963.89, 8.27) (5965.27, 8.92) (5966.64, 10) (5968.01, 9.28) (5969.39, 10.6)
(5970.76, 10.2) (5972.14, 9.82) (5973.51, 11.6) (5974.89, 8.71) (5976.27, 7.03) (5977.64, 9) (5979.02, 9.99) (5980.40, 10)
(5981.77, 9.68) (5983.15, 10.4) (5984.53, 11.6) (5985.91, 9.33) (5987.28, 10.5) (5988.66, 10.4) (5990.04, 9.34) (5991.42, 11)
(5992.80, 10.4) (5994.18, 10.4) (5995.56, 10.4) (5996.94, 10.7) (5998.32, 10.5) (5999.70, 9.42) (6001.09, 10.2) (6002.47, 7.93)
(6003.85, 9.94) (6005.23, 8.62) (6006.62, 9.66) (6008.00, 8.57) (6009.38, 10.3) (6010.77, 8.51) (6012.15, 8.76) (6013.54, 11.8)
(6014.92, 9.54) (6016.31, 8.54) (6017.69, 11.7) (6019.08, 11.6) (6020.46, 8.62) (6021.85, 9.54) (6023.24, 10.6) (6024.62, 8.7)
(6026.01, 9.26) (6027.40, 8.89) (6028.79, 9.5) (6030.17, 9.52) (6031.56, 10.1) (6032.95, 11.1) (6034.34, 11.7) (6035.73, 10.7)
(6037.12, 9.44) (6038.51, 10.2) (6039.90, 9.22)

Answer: 1.0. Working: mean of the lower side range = 9.34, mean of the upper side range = 9.78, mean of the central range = 9.2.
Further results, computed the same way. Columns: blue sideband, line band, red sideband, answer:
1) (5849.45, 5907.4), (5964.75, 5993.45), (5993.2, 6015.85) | -0.8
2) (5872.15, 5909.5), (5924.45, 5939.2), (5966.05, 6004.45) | -0.3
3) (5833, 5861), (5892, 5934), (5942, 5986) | 1.2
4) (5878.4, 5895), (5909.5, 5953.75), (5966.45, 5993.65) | -1.7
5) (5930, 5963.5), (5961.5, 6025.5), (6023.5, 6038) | 0.7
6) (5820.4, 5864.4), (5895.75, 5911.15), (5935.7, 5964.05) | 0.9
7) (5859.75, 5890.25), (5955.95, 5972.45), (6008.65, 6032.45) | 0.0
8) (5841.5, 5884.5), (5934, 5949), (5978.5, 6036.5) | -0.3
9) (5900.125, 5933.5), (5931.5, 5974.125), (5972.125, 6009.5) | -0.4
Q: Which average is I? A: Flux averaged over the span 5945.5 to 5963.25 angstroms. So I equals 9.92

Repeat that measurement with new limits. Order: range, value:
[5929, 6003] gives 9.85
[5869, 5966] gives 9.58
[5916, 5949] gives 9.84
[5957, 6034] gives 9.76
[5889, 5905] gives 8.84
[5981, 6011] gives 9.92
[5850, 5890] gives 9.45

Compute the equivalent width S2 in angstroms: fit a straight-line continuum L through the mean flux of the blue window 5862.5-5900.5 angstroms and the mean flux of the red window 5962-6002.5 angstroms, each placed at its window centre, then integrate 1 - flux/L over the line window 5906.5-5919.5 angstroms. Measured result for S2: -0.79 angstroms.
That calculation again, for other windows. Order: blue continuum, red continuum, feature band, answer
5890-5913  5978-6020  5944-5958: -1.0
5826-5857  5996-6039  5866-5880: 1.1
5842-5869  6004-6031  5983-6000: -1.4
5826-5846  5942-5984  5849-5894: 3.4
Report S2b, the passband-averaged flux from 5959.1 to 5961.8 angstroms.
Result 9.2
